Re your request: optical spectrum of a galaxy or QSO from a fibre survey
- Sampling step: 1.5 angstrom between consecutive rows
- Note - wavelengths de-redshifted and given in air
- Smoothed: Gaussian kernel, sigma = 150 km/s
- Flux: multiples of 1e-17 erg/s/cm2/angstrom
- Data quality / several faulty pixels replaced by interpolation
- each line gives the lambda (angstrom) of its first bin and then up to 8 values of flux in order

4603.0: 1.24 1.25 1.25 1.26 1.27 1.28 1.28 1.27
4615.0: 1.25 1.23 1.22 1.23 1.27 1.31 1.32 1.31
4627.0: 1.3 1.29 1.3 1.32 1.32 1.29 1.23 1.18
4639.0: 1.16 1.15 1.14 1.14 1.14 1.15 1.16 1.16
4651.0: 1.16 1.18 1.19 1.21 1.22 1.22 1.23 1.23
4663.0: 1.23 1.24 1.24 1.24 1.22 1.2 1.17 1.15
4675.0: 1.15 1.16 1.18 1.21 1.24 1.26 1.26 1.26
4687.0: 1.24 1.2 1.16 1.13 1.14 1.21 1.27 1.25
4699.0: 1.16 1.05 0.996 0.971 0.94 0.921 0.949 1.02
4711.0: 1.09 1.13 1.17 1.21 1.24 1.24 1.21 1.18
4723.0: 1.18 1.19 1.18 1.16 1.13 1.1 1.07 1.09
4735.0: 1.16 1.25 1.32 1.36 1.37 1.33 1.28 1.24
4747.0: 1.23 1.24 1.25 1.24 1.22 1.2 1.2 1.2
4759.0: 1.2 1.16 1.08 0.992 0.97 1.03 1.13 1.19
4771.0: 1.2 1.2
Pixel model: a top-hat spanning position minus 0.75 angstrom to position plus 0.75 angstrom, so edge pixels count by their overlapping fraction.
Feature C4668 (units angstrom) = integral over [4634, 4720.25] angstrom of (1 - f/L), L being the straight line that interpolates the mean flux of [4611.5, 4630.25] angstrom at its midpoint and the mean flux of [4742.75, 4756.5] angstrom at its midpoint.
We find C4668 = 6.1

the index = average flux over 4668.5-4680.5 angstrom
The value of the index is 1.18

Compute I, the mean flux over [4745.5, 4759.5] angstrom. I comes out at 1.22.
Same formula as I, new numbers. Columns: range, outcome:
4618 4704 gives 1.21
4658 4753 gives 1.18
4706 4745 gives 1.18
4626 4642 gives 1.25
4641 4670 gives 1.19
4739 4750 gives 1.29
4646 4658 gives 1.18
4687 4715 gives 1.1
